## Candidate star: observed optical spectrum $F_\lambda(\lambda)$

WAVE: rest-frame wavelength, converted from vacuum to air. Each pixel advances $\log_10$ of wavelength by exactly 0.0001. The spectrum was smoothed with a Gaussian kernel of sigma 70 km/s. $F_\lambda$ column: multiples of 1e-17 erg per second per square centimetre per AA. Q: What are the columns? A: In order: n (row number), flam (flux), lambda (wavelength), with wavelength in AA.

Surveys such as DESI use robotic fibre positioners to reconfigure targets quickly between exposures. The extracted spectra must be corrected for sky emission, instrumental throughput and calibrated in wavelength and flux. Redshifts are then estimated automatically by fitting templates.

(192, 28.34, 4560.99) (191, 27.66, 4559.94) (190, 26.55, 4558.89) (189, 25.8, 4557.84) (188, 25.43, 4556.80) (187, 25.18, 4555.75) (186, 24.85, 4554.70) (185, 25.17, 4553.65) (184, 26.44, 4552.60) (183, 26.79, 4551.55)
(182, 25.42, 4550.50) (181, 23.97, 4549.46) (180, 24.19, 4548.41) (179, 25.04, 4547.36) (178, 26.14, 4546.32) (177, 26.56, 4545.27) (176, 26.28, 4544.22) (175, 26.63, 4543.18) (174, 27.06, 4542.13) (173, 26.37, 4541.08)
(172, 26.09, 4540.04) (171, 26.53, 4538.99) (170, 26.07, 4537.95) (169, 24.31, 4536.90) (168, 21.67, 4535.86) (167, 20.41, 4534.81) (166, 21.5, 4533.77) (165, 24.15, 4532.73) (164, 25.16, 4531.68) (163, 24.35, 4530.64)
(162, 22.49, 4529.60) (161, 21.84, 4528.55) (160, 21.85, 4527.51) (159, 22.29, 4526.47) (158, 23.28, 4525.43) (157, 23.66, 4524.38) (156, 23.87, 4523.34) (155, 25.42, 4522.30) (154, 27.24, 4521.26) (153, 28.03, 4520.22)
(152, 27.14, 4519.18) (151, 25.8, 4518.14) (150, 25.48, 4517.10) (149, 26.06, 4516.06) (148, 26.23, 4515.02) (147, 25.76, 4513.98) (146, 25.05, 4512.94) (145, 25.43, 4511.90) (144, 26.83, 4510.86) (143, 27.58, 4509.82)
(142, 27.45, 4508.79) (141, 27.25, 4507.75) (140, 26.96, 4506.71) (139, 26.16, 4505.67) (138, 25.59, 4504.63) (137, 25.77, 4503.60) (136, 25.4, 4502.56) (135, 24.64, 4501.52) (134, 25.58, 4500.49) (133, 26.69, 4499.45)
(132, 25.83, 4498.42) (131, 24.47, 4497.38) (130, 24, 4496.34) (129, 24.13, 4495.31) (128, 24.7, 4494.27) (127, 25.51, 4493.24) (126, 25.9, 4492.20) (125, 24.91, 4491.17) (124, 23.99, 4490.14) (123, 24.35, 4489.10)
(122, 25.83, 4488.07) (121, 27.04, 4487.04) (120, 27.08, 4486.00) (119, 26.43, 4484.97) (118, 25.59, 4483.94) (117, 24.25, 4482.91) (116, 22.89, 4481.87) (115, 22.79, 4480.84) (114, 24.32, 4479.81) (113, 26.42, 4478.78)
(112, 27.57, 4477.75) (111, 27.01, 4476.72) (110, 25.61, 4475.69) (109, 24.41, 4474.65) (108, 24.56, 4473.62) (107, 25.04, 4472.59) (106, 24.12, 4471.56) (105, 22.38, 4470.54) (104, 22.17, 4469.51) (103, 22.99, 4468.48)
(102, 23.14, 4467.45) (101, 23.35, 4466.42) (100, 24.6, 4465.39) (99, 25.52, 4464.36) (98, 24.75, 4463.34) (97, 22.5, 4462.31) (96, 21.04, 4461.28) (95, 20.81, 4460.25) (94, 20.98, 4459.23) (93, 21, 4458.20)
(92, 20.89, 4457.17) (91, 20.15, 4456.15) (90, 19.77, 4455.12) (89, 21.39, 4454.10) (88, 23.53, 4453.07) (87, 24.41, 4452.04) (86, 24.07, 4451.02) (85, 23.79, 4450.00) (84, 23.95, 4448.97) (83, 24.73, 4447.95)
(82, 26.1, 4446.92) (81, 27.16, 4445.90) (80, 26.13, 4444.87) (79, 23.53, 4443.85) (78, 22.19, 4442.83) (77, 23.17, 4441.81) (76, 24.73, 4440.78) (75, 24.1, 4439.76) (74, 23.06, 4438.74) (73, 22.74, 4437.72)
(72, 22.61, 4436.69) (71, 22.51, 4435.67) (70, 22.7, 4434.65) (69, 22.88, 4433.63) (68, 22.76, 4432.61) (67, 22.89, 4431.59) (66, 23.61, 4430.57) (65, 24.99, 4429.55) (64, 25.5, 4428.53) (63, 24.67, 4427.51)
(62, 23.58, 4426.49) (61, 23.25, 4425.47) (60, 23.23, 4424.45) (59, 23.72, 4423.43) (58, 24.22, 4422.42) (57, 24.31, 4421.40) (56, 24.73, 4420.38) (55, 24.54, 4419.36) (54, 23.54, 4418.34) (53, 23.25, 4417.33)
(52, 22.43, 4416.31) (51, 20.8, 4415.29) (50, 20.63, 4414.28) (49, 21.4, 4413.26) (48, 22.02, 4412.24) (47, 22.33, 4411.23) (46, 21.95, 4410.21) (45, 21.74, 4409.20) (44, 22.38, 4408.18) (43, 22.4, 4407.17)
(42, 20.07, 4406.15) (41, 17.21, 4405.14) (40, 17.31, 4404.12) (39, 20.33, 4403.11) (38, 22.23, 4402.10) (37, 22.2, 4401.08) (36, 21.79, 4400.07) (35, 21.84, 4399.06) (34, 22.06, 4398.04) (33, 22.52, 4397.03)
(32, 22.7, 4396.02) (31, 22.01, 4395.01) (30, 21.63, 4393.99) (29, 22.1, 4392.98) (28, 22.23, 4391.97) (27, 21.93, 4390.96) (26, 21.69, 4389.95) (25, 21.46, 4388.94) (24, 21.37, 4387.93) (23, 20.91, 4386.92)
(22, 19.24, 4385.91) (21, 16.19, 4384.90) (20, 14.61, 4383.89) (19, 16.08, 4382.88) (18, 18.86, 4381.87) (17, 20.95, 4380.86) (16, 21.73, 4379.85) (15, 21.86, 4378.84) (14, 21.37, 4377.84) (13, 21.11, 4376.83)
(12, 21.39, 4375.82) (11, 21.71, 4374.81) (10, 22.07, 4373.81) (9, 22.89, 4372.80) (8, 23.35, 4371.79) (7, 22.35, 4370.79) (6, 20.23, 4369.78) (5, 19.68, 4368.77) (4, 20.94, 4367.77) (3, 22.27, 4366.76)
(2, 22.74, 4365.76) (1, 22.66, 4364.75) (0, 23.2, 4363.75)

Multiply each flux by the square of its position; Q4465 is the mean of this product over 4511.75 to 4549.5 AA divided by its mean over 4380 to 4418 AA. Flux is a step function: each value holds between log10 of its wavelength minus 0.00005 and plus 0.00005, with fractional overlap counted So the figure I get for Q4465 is 1.26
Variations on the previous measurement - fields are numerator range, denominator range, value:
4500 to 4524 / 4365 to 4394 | 1.33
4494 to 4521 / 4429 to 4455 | 1.13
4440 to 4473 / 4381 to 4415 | 1.15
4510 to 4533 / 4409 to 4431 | 1.12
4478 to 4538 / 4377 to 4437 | 1.20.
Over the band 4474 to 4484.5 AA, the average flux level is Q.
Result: 25.1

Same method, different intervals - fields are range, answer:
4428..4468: 23.3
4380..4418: 20.9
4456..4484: 23.6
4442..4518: 24.6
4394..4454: 22.9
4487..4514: 25.6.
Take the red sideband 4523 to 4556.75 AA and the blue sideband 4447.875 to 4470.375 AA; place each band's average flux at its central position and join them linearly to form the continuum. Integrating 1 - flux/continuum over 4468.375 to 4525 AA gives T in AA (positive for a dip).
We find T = -4.5 AA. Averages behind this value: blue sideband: 22.7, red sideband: 24.6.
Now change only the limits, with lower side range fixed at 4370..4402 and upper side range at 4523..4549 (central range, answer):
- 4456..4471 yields 0.19 AA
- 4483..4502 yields -1.60 AA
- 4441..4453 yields -1.09 AA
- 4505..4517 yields -1.32 AA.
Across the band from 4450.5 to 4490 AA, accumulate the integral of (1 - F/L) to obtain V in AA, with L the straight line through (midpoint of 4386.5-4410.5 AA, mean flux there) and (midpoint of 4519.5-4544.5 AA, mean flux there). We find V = -1.3 AA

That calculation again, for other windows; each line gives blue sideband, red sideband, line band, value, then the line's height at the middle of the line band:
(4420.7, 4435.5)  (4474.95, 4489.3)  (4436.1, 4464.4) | 1.5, 24.5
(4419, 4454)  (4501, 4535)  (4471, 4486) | -0.4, 24.5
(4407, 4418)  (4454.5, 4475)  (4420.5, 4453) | -2.3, 22.3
